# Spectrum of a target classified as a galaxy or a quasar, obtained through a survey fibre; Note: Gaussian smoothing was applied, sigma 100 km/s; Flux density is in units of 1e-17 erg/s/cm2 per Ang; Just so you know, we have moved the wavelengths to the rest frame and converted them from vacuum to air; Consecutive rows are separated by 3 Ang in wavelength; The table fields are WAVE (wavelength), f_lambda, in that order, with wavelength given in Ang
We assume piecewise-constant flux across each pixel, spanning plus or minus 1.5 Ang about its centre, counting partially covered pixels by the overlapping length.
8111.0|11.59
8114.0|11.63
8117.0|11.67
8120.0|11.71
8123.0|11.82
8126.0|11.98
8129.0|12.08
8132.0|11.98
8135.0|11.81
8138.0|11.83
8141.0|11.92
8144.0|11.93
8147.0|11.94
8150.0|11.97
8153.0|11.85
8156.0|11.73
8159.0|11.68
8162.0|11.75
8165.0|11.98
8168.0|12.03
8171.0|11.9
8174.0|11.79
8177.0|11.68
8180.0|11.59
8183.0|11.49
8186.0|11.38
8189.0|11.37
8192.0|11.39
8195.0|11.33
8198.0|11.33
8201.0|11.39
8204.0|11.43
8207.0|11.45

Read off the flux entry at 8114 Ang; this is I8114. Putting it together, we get 11.63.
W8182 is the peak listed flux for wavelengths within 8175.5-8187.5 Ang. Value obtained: 11.68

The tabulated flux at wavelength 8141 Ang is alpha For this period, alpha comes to 11.92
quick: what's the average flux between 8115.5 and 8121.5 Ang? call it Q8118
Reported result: 11.7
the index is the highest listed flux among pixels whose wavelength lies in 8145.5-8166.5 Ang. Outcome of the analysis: 11.98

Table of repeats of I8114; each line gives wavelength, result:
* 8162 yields 11.75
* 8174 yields 11.79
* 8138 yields 11.83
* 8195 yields 11.33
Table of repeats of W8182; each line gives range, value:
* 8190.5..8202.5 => 11.39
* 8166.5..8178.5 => 12.03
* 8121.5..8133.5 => 12.08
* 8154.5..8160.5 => 11.73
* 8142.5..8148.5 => 11.94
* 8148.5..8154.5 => 11.97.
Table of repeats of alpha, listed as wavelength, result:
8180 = 11.59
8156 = 11.73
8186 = 11.38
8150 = 11.97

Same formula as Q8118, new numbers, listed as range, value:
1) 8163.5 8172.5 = 12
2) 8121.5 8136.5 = 11.9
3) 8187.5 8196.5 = 11.4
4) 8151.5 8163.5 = 11.8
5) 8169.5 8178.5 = 11.8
